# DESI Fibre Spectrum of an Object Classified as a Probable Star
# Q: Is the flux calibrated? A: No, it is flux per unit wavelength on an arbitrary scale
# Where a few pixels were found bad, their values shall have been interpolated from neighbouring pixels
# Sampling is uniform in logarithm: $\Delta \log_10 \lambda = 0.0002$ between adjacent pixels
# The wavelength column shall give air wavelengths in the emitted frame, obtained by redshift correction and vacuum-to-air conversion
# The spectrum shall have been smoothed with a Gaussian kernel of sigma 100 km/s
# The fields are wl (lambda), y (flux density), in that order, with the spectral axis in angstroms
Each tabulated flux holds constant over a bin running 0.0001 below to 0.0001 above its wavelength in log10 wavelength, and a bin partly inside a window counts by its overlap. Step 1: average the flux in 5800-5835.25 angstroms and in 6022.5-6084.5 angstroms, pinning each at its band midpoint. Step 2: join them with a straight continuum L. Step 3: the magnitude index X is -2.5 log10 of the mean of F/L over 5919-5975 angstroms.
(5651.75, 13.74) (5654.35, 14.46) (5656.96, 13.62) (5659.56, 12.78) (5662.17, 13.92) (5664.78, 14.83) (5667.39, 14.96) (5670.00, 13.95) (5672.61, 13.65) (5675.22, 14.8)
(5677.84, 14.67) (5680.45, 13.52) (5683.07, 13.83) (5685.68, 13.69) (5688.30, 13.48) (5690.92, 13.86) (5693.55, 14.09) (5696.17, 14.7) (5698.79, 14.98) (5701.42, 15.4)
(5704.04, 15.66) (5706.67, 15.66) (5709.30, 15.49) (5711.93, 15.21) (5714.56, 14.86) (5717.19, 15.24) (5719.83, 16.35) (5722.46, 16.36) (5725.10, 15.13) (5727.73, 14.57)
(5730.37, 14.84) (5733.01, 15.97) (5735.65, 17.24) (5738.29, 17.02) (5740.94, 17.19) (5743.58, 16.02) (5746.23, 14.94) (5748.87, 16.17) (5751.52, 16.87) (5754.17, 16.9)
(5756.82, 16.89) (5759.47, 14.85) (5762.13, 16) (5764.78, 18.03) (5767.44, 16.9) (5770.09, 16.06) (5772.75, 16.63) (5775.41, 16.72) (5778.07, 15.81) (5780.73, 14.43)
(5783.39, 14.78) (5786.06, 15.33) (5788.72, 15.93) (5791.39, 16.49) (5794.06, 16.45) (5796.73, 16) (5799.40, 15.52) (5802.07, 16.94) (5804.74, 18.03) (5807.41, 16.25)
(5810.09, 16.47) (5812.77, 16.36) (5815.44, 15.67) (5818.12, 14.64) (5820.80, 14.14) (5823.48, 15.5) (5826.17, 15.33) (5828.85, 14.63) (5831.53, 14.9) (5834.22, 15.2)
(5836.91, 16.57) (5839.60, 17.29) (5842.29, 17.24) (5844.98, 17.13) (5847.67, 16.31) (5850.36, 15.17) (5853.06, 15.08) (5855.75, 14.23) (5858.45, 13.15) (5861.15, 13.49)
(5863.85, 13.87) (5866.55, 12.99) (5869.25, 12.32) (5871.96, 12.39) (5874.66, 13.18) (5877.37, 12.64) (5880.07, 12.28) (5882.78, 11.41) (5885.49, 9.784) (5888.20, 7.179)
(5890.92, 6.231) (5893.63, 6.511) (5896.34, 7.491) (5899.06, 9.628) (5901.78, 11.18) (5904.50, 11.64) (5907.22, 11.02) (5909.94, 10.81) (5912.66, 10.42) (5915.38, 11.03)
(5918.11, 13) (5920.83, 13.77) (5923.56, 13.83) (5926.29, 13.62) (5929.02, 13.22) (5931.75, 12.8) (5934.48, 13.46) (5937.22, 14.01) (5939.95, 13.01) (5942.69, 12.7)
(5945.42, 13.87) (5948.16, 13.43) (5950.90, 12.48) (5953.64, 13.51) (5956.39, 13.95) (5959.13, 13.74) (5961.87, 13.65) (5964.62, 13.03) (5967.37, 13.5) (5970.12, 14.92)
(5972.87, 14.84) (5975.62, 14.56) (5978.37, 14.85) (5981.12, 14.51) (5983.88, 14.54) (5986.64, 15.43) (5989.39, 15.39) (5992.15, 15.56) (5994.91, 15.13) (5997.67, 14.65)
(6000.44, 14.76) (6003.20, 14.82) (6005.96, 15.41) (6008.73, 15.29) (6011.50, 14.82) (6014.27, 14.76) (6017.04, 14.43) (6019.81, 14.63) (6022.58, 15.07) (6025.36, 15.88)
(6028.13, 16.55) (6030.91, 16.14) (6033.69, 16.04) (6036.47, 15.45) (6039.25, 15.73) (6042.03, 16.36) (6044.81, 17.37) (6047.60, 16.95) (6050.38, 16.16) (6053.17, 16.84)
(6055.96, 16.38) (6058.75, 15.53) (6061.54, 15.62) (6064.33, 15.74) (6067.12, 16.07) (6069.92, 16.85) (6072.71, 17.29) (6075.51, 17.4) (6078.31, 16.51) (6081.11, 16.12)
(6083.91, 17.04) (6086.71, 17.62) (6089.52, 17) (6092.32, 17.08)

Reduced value 0.18 mag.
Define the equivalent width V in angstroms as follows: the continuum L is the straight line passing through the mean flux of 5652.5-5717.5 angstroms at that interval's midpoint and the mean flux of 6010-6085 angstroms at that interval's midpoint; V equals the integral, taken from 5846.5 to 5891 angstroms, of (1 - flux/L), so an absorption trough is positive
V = 7.70 angstroms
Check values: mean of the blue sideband 14.4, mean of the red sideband 16.1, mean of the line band 12.6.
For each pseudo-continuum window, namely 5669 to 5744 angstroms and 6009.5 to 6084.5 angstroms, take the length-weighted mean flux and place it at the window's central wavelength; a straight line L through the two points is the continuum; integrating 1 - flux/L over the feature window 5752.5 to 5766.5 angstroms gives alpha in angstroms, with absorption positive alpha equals -1.2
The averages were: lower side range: 15.1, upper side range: 16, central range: 16.5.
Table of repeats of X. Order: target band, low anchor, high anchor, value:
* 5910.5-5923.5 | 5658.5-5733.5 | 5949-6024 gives 0.20 mag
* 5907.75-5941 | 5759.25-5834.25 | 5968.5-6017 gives 0.20 mag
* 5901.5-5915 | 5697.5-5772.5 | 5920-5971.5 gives 0.26 mag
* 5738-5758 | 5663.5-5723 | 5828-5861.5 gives -0.10 mag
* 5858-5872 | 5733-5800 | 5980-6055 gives 0.21 mag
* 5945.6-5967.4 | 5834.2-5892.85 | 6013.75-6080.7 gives 0.10 mag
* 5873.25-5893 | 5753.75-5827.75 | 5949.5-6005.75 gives 0.43 mag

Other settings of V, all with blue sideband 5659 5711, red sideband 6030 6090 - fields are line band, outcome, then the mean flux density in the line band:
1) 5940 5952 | 2.1 angstroms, 13.1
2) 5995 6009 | 1.0 angstroms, 15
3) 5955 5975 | 2.5 angstroms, 14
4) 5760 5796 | -2.8 angstroms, 16.1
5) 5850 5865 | 1.2 angstroms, 14.1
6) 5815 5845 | -0.8 angstroms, 15.6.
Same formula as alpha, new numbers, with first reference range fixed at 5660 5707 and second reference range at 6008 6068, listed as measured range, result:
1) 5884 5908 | 9.94 angstroms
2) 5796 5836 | -2.15 angstroms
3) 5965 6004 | 2.06 angstroms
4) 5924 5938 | 1.78 angstroms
